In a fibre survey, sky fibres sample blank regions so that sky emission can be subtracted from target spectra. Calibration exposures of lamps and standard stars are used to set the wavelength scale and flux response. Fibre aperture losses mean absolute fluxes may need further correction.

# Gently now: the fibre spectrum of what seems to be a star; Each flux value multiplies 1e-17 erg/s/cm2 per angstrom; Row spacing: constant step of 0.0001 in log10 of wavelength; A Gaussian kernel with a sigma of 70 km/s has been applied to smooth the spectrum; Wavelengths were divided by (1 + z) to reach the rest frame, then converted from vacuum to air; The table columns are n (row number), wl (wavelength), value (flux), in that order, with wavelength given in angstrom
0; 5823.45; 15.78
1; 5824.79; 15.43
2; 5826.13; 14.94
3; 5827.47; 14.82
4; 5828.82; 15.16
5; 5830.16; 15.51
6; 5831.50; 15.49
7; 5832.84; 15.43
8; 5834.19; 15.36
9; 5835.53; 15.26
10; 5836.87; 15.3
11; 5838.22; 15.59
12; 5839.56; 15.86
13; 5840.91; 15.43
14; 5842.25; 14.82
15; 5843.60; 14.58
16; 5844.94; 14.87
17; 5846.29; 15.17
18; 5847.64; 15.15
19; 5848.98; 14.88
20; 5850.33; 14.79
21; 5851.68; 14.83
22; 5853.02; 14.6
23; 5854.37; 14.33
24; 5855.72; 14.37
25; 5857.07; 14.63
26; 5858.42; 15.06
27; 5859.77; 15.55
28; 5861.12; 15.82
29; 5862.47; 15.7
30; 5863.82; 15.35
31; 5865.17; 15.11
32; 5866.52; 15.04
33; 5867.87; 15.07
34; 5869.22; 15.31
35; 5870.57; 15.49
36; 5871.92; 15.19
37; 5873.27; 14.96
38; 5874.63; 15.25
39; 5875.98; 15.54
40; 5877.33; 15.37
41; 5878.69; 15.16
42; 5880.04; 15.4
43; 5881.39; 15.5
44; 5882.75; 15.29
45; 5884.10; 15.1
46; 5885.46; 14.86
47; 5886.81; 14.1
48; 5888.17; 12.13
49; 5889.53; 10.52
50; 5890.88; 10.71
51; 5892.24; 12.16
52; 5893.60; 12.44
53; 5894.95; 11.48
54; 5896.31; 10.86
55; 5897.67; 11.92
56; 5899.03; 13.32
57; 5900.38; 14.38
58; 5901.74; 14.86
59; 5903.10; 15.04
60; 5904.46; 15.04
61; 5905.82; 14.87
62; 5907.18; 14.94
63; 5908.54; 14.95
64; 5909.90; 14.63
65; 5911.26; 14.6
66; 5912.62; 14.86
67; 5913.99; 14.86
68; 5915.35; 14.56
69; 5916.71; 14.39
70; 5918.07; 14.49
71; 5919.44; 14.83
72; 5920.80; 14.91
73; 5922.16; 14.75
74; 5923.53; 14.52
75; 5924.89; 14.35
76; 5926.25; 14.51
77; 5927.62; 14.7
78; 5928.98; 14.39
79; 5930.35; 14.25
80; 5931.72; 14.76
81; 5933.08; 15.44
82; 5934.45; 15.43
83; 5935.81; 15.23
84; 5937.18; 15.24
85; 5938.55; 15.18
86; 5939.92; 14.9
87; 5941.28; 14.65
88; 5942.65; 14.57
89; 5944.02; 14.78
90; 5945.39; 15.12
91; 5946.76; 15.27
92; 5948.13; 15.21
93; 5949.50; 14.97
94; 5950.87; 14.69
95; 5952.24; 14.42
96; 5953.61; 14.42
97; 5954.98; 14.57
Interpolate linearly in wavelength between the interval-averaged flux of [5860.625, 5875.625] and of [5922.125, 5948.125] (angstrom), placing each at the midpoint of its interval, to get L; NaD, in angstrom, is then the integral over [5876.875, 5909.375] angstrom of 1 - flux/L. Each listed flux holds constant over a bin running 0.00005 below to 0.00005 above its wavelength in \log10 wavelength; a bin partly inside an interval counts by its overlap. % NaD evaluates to 3.0 angstrom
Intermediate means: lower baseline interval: 15.3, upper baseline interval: 14.9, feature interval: 13.8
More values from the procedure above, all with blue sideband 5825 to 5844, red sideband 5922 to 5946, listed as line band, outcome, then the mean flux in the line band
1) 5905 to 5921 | 0.2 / 14.7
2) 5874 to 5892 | 1.1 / 14.2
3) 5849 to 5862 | 0.2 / 14.9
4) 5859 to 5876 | -0.2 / 15.3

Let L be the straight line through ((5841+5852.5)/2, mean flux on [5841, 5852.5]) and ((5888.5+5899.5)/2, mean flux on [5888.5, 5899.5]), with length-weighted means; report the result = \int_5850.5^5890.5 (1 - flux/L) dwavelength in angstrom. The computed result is -4.7 angstrom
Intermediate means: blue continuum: 14.9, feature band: 14.8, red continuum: 11.7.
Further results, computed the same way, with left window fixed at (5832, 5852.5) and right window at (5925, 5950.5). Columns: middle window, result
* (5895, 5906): 1.0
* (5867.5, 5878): -0.1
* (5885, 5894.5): 1.7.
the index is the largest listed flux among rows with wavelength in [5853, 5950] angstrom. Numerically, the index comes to 15.82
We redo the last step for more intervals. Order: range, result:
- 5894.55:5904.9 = 15.04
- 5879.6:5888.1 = 15.5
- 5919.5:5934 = 15.44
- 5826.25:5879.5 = 15.86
